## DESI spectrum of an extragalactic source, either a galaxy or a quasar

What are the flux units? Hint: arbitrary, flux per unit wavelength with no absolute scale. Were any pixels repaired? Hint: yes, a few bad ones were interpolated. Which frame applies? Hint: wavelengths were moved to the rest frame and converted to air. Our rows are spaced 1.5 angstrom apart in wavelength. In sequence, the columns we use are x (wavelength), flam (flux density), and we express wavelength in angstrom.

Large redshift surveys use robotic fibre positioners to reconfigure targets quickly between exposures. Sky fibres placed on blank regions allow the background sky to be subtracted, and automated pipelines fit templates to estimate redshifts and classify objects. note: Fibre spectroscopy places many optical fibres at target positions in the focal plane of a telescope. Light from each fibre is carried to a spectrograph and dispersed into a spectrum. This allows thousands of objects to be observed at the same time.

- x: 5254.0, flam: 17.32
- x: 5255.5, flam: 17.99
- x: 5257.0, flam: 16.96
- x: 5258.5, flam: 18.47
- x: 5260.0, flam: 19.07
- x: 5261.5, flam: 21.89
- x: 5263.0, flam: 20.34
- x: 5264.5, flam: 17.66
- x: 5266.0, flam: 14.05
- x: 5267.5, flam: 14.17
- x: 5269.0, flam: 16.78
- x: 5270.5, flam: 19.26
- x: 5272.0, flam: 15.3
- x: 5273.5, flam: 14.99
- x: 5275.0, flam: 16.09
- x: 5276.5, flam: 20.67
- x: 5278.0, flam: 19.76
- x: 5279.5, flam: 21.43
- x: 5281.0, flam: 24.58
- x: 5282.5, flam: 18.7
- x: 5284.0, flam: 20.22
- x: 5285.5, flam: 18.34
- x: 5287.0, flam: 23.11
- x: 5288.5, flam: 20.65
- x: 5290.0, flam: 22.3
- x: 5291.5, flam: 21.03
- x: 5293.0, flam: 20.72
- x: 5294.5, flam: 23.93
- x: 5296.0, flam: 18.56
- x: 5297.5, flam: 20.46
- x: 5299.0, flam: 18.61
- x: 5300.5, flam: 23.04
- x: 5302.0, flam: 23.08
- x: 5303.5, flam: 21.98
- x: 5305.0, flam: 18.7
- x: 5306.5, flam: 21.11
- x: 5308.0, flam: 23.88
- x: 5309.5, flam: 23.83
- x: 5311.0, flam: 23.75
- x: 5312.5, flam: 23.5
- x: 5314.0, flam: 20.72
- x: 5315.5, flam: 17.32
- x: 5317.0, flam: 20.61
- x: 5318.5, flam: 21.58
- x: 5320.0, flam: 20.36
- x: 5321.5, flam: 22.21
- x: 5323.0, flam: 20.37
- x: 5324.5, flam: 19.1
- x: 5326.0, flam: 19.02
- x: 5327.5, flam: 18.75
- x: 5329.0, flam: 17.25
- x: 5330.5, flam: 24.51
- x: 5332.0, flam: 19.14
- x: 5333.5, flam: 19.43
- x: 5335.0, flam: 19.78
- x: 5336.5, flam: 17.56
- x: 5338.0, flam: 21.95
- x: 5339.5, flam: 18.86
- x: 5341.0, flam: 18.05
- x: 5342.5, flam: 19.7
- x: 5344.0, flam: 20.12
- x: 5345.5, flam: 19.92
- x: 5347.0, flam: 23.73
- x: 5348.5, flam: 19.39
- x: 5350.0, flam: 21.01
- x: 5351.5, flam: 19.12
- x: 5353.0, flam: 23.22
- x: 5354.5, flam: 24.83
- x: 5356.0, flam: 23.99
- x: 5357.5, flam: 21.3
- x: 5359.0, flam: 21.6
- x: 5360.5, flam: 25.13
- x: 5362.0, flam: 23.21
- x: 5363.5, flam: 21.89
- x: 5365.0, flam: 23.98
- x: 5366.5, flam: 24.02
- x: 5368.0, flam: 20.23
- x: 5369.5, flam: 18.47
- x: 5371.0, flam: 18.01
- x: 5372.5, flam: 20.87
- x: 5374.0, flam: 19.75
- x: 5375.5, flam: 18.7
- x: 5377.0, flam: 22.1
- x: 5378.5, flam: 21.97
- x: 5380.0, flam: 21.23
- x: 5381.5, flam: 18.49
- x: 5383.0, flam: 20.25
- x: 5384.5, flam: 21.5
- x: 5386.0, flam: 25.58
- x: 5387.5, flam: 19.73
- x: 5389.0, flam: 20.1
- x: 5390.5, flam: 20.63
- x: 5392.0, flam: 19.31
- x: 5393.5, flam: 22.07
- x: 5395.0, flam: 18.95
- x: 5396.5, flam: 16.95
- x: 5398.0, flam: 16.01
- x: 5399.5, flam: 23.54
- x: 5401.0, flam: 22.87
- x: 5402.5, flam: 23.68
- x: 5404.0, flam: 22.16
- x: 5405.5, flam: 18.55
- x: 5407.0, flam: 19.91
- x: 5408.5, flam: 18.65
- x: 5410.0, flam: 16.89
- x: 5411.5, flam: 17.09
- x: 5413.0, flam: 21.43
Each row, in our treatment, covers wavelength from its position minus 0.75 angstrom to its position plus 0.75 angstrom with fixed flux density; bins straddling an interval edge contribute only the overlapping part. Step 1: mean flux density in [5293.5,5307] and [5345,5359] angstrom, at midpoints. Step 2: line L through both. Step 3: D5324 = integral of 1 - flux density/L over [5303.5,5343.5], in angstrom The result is 1.8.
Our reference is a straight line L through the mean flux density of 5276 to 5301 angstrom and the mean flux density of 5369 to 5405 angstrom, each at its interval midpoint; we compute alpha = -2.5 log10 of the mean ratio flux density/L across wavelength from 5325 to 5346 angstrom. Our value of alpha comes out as 0.06 mag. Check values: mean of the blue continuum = 20.9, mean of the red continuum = 20.5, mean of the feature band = 19.6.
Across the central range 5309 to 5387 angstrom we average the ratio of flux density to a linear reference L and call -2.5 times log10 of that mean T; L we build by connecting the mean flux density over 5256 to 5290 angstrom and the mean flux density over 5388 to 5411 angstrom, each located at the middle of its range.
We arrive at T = -0.08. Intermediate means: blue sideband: 18.8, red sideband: 20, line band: 21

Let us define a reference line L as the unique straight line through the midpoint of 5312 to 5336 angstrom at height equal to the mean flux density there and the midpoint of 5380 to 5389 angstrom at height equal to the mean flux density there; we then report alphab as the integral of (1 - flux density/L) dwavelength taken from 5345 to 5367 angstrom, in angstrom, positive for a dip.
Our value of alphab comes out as -1.9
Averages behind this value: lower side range 20.2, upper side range 21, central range 22.4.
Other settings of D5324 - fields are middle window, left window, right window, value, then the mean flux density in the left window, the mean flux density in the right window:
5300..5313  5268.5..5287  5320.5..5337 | -2.04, 19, 19.8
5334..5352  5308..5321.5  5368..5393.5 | 1.02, 21.6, 20.5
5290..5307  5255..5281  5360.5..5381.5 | -1.84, 18.1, 21.2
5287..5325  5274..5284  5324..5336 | -2.85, 20.1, 19.6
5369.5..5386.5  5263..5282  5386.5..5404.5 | -0.34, 18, 20.5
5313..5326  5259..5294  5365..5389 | -0.25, 19.2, 20.8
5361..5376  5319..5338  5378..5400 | -0.60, 19.9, 20.4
